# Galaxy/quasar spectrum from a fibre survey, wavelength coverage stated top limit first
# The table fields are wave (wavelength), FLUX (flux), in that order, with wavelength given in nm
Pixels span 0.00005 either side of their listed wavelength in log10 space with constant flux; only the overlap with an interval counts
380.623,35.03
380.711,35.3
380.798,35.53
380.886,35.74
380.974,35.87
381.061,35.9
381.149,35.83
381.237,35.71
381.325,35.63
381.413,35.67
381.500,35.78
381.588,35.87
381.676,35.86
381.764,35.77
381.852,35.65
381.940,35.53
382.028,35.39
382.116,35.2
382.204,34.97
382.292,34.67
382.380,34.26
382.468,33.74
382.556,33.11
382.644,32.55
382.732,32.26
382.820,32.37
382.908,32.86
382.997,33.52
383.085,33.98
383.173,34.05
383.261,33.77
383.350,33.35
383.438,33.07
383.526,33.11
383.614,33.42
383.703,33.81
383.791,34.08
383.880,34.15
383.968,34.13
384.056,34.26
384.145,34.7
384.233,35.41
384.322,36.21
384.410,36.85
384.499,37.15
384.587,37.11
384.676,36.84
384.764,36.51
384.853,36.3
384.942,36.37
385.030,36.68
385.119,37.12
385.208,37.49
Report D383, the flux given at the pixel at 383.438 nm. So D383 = 33.07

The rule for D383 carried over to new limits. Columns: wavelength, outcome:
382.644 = 32.55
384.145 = 34.7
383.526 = 33.11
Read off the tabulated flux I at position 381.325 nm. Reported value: 35.63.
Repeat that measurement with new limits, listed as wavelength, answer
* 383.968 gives 34.13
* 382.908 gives 32.86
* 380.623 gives 35.03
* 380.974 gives 35.87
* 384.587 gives 37.11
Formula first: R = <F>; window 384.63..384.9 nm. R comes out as 36.5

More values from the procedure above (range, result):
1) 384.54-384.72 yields 37.1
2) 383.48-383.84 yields 33.6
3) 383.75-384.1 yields 34.2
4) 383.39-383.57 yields 33.2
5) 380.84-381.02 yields 35.8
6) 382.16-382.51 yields 34.4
